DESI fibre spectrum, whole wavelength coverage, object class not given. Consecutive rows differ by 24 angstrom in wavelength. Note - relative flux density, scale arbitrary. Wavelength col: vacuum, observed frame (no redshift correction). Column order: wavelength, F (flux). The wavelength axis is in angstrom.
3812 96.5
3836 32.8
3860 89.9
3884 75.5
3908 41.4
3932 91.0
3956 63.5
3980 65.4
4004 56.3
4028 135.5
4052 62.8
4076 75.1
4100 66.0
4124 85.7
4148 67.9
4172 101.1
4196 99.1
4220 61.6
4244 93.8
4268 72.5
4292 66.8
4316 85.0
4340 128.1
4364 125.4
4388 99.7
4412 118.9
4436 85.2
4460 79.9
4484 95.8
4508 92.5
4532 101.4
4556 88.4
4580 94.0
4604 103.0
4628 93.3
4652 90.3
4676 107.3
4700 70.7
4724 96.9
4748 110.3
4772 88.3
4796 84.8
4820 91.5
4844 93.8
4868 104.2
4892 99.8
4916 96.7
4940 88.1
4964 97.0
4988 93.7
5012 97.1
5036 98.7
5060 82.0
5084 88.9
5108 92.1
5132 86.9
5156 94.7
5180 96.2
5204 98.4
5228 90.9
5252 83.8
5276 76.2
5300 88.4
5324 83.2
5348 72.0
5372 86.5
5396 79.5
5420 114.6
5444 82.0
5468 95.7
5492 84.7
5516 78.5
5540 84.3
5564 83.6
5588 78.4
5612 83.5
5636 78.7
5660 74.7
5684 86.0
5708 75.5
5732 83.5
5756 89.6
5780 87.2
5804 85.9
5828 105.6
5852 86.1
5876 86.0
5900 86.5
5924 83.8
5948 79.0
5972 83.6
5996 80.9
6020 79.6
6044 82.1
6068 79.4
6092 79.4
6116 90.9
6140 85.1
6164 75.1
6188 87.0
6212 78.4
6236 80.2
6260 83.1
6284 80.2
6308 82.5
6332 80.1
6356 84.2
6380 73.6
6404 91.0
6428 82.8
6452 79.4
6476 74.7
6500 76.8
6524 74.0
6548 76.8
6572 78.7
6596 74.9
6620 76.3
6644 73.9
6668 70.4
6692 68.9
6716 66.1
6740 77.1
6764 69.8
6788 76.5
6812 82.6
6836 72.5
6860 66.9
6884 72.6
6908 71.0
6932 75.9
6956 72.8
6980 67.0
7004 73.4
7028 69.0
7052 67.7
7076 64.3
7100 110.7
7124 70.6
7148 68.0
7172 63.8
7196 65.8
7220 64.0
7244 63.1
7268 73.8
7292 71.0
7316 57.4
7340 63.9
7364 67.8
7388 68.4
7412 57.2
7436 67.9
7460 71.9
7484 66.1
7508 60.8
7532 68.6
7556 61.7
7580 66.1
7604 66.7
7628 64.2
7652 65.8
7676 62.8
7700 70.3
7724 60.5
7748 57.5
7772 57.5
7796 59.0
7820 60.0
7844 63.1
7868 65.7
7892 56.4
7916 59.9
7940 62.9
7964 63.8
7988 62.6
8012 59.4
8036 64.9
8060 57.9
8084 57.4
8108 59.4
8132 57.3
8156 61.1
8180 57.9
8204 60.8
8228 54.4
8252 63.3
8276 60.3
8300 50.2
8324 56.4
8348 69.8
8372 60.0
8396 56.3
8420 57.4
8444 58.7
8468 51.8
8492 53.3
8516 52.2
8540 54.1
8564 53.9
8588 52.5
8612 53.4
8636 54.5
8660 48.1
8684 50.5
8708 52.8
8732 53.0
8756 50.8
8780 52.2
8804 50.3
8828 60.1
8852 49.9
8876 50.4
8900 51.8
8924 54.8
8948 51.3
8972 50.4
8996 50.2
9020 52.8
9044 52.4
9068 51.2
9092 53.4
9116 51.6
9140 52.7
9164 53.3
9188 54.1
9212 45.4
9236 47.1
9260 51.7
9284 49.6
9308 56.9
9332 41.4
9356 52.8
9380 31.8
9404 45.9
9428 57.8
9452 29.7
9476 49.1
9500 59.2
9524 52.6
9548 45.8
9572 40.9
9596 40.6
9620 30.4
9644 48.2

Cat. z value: 0.082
